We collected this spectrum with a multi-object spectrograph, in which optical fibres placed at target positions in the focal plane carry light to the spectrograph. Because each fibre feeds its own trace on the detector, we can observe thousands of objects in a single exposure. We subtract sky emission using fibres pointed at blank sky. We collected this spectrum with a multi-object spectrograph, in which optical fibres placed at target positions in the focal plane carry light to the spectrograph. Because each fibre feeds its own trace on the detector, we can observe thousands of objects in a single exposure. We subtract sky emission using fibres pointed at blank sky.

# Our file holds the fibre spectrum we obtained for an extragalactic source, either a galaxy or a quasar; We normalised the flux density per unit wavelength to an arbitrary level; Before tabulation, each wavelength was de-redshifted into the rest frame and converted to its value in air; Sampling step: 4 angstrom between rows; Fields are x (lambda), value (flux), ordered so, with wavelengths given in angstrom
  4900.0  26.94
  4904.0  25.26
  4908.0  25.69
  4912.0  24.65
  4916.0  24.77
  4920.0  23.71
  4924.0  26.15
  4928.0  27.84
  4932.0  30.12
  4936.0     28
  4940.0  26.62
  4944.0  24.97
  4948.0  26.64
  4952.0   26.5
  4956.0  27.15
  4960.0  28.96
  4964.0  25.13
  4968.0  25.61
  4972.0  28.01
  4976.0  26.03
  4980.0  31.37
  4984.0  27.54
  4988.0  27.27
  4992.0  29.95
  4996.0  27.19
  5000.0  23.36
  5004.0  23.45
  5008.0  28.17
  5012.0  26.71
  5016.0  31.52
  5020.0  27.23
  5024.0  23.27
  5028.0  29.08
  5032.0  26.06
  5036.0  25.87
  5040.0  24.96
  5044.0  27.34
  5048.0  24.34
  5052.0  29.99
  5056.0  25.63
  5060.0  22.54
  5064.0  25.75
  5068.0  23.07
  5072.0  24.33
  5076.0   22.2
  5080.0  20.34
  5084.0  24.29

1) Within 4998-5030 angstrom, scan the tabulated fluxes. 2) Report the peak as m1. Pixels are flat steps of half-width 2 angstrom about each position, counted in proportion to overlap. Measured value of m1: 31.52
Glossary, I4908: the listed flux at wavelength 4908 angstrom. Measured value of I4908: 25.69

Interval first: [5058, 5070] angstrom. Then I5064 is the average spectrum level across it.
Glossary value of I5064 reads 23.8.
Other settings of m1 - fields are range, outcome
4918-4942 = 30.12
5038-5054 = 29.99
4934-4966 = 28.96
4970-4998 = 31.37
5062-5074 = 25.75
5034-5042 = 25.87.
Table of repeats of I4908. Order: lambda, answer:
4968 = 25.61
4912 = 24.65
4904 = 25.26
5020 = 27.23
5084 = 24.29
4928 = 27.84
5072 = 24.33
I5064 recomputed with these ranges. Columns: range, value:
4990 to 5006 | 26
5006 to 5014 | 27.4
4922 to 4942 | 27.7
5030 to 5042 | 25.6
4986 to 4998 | 28.1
